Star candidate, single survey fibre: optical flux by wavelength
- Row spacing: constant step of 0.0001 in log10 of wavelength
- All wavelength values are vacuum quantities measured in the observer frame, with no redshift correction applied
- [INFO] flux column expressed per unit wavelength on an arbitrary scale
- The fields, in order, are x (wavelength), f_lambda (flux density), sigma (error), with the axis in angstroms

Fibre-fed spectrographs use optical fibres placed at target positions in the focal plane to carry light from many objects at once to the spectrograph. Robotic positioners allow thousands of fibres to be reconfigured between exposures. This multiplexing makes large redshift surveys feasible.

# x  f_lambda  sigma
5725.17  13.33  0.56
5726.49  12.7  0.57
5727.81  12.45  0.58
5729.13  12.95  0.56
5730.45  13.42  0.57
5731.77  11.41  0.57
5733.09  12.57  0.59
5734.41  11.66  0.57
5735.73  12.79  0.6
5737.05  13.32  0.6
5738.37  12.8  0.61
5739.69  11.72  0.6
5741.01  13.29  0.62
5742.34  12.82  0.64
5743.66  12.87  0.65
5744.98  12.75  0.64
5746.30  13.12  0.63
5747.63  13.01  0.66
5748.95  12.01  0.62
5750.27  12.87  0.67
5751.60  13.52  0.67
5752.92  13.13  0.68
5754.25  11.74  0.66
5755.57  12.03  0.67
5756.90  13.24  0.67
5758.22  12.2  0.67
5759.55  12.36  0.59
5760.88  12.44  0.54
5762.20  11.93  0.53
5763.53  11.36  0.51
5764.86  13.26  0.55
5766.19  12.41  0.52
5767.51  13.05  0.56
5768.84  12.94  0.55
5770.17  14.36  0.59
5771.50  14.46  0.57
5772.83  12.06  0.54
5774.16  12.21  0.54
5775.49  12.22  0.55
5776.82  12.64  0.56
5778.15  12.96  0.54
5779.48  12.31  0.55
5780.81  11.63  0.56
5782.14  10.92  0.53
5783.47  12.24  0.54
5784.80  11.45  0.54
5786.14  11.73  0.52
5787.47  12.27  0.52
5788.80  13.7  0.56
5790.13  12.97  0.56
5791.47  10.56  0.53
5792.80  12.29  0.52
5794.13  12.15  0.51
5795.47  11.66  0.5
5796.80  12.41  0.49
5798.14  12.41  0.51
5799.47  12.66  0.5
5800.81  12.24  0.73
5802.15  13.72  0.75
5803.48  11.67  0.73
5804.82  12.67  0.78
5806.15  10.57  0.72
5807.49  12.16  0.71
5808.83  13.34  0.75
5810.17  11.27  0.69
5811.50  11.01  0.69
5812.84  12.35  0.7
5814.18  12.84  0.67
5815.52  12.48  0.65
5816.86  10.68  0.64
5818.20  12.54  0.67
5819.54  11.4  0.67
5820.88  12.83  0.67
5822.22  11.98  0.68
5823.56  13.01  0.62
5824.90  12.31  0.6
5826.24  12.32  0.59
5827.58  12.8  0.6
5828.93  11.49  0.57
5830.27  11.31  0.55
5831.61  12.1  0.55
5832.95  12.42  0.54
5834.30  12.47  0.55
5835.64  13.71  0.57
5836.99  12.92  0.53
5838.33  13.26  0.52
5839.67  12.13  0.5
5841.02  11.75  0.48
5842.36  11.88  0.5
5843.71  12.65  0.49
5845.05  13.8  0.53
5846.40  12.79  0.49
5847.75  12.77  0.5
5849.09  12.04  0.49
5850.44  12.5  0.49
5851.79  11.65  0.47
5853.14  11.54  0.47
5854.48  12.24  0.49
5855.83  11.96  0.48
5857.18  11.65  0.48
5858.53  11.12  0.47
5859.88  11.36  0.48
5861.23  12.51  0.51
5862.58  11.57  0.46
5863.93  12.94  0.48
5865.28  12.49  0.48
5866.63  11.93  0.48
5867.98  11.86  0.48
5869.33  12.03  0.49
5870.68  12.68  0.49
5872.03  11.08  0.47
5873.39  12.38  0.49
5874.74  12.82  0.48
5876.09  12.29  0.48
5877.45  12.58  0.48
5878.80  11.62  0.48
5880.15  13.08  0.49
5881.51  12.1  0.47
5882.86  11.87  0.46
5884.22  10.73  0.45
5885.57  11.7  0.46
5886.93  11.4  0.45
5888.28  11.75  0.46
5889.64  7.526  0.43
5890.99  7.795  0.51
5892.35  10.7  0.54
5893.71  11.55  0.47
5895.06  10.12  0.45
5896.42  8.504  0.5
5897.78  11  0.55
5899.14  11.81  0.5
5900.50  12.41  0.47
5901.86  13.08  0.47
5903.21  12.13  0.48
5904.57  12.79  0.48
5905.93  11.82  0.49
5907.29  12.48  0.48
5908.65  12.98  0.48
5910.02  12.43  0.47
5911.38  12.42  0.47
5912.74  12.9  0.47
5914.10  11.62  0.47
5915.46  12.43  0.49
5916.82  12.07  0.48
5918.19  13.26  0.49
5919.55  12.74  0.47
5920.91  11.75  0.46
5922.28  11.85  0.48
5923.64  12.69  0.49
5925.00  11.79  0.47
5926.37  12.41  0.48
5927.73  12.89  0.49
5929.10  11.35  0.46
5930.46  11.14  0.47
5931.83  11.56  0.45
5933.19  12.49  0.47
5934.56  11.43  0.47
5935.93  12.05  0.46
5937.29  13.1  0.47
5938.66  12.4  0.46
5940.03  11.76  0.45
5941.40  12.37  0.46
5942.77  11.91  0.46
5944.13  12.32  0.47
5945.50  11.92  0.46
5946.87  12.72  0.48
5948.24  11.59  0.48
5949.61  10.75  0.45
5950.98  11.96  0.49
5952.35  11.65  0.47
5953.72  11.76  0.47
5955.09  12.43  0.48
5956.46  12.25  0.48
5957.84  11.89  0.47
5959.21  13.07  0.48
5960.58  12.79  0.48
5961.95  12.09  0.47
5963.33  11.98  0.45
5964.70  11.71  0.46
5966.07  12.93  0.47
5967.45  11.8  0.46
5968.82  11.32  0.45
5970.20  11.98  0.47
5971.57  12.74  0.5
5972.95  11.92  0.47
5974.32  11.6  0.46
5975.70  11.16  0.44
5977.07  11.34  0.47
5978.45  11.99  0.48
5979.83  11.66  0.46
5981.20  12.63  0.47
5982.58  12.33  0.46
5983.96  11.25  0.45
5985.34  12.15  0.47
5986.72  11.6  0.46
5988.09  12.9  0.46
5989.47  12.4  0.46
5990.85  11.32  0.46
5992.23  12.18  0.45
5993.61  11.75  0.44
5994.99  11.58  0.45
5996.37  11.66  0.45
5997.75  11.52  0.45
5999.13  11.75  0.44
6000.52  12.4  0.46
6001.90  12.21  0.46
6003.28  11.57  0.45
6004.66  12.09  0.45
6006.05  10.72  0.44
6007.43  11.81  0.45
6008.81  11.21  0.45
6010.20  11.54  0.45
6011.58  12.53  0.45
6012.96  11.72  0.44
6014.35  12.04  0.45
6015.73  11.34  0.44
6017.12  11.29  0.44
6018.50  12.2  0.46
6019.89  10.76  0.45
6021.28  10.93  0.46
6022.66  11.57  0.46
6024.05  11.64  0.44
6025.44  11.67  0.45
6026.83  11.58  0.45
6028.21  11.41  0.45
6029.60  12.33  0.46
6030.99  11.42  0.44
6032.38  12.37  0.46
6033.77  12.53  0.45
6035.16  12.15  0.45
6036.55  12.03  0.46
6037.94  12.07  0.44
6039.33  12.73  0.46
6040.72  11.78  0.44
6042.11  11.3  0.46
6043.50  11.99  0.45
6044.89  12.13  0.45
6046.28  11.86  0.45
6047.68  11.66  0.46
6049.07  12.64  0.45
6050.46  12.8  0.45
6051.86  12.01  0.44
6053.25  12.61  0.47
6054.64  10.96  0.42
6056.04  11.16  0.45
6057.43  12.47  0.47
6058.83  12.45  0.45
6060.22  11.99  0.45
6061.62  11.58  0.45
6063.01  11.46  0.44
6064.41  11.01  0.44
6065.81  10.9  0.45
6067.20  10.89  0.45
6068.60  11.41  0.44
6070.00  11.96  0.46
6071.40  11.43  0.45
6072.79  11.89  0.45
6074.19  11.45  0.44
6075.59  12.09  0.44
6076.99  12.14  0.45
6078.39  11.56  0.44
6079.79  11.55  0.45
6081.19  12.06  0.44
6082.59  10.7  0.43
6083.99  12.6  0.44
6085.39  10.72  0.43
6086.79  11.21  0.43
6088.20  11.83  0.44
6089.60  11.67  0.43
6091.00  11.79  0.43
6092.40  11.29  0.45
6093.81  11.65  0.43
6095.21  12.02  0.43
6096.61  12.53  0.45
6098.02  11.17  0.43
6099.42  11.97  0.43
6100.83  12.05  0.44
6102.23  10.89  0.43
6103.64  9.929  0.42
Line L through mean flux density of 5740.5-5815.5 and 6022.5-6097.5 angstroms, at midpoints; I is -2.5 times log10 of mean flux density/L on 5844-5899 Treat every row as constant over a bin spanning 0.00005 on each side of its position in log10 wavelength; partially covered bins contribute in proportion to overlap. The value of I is 0.05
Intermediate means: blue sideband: 12.4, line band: 11.7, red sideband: 11.8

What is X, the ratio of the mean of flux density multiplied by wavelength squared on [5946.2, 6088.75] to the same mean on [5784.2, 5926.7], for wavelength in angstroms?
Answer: 1.04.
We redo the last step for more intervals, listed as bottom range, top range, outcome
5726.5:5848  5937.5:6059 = 1.03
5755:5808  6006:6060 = 1.04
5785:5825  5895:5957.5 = 1.03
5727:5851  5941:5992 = 1.03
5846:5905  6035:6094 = 1.07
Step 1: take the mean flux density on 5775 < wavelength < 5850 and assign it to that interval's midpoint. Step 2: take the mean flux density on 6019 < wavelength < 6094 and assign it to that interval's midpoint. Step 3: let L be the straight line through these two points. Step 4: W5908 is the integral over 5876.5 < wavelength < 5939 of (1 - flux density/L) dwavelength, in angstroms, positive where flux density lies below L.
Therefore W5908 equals 1.4 angstroms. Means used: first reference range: 12.3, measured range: 11.8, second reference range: 11.7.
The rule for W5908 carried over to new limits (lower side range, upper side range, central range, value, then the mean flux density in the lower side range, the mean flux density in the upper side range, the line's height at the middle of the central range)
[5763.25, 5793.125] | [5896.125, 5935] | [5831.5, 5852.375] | -0.5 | 12.4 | 12.1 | 12.3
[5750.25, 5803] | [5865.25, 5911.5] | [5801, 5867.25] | -1.0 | 12.5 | 11.6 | 12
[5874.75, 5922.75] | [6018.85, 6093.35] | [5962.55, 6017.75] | -0.5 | 11.7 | 11.7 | 11.7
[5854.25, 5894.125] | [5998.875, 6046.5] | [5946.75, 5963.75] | -0.5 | 11.6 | 11.8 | 11.7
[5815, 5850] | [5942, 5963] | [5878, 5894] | 1.6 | 12.4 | 12.1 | 12.2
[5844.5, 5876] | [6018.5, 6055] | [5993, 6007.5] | 0.3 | 12.2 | 11.9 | 12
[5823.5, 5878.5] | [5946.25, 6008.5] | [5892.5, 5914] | 0.5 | 12.3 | 11.9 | 12.1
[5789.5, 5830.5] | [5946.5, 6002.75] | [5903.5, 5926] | -0.6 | 12.1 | 12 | 12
